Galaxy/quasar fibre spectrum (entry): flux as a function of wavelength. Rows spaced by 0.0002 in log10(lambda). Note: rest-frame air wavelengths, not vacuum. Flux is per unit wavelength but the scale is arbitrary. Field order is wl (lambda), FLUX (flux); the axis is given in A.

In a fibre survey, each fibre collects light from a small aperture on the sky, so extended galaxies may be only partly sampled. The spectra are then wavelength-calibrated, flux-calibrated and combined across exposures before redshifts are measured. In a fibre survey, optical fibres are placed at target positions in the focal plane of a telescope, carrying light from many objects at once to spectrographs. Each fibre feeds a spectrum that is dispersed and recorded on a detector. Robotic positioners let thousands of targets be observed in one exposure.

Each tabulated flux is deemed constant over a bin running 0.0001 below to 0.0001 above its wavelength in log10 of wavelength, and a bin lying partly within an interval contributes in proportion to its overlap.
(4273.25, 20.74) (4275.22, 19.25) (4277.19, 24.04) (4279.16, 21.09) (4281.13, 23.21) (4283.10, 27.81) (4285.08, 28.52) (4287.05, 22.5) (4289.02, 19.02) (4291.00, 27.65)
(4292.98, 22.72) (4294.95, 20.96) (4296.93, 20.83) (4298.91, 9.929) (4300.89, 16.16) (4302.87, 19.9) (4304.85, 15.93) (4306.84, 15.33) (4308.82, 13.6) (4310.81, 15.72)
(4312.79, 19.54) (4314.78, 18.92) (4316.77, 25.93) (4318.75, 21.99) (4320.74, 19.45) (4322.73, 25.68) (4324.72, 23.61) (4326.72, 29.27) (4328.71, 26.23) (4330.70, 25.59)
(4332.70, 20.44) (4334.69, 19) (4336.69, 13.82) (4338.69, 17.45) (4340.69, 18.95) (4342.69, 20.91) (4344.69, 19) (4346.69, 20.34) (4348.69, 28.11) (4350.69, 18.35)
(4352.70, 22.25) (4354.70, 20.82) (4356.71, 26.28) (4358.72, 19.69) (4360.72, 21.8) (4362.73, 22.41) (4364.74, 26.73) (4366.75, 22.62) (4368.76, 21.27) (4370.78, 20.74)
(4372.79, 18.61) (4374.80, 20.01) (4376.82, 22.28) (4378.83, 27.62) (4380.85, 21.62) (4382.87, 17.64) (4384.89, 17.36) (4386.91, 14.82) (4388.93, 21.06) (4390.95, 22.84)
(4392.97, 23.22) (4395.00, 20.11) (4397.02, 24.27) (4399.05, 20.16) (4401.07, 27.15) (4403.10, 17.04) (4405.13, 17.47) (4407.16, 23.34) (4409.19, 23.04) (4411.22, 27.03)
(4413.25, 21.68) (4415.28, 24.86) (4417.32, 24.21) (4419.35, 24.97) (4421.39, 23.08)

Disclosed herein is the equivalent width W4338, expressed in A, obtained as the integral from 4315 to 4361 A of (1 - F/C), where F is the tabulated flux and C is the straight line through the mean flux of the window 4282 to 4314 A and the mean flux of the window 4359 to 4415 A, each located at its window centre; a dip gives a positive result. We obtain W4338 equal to -2.9 A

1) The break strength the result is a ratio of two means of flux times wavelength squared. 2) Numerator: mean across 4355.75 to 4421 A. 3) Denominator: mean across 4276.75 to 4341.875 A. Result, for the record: 1.1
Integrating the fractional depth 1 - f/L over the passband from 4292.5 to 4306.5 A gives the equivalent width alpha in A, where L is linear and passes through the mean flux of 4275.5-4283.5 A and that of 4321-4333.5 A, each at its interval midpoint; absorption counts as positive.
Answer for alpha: 3.6 A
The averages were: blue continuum 23.3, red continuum 24.9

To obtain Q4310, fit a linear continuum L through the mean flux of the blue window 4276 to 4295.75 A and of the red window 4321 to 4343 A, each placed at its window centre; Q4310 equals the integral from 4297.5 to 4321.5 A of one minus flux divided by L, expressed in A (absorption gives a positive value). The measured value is 5.26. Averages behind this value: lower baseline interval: 23.7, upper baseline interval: 21.8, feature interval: 17.7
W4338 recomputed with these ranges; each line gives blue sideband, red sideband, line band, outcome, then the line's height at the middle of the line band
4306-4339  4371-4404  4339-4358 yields -0.56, 20.9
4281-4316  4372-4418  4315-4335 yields -3.30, 20.3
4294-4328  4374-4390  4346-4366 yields -2.64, 20.1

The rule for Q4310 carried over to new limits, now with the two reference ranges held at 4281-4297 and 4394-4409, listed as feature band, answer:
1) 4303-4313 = 3.15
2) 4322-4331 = -1.19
